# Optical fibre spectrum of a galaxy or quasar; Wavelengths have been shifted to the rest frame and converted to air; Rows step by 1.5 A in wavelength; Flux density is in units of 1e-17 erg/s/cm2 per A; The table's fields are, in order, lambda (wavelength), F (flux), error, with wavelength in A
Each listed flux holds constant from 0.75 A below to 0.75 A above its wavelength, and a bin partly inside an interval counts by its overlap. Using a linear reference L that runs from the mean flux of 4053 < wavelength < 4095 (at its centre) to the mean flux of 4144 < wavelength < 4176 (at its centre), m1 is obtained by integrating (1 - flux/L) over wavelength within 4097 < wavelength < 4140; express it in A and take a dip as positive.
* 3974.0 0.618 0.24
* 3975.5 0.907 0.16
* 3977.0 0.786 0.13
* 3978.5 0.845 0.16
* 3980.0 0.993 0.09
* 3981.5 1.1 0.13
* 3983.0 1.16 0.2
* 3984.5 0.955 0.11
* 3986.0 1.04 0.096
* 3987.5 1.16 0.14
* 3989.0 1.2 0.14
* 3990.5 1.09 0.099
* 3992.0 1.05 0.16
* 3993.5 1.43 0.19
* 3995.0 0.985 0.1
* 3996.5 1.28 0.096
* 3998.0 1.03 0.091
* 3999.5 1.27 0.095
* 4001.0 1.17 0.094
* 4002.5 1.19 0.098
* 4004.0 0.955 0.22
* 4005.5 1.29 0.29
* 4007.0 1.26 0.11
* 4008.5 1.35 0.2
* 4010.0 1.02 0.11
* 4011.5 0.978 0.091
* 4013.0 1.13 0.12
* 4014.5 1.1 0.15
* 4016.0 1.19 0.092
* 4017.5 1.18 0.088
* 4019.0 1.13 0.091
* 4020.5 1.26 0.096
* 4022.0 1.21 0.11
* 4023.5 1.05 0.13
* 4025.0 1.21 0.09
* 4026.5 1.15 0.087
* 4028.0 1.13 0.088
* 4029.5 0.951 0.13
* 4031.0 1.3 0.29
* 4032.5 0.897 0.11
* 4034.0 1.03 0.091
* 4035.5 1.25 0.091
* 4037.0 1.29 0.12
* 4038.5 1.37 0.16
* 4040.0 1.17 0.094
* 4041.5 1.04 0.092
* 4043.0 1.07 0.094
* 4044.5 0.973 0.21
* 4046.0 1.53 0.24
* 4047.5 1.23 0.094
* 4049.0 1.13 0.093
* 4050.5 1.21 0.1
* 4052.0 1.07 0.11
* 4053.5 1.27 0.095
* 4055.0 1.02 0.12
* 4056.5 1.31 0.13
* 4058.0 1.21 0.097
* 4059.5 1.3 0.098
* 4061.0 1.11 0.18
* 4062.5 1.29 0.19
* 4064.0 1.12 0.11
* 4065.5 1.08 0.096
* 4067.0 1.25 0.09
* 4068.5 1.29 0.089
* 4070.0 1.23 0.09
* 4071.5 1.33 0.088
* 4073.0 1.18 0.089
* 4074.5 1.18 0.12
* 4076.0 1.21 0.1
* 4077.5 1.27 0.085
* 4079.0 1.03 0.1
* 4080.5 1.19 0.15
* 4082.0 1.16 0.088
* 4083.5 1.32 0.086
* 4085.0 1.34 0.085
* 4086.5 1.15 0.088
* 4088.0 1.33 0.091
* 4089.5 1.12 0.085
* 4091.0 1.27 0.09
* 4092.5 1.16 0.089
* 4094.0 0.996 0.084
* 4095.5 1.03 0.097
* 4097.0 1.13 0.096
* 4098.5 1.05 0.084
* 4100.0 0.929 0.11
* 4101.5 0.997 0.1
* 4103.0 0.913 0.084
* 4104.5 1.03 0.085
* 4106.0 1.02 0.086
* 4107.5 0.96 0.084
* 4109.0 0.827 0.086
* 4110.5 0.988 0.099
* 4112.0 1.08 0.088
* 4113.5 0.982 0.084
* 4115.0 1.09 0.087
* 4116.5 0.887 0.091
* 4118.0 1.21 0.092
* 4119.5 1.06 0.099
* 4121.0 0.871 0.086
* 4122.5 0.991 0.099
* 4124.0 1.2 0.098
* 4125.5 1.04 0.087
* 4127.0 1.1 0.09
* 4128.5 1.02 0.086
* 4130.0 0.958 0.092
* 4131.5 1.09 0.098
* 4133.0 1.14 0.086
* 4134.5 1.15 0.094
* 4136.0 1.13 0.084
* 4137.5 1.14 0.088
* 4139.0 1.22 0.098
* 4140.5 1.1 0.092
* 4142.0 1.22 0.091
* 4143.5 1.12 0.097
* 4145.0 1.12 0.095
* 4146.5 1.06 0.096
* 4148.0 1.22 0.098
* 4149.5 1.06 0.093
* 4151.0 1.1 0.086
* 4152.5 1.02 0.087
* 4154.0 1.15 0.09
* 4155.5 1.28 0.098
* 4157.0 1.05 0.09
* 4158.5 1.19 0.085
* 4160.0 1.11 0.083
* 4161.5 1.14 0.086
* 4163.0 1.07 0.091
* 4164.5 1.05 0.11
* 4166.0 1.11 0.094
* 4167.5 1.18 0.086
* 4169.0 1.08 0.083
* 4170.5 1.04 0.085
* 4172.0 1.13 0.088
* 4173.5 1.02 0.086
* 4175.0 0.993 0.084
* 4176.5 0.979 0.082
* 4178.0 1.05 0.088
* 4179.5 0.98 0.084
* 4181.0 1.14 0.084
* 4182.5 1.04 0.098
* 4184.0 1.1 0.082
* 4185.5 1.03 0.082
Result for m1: 4.1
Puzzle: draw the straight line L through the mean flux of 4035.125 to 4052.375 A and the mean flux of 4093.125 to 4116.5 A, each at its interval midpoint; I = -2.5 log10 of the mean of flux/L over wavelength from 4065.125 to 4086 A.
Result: -0.12 mag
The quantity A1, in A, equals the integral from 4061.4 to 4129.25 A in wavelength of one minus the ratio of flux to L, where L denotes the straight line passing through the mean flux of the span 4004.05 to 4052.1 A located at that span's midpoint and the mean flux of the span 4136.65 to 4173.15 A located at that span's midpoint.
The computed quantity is 1.85 A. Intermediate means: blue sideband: 1.16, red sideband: 1.12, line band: 1.11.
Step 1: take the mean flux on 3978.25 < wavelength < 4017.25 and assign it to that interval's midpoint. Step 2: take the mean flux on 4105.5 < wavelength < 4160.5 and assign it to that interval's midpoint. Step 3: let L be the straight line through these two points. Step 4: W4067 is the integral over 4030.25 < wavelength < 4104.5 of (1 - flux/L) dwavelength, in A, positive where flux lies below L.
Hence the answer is -4.37 A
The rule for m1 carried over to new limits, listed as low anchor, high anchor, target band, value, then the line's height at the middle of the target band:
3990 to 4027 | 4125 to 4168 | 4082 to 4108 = 0.6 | 1.13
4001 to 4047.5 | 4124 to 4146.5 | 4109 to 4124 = 1.4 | 1.12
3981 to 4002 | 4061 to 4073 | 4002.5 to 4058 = 0.9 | 1.18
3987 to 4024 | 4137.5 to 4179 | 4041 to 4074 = -1.5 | 1.14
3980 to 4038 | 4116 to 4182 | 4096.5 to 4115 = 1.9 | 1.11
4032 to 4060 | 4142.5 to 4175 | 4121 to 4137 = 0.8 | 1.13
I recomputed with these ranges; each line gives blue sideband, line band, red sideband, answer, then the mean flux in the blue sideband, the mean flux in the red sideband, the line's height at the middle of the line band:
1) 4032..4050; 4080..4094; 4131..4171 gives -0.059 mag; 1.17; 1.12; 1.15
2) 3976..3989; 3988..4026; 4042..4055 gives -0.085 mag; 1.01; 1.17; 1.07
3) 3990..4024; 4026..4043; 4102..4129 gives -0.018 mag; 1.16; 1.01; 1.12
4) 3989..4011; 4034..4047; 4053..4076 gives -0.006 mag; 1.17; 1.21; 1.19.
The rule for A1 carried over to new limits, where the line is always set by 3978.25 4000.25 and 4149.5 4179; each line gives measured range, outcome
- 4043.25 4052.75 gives -0.69 A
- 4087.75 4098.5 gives -0.33 A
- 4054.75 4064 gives -0.89 A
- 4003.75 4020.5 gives -0.69 A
